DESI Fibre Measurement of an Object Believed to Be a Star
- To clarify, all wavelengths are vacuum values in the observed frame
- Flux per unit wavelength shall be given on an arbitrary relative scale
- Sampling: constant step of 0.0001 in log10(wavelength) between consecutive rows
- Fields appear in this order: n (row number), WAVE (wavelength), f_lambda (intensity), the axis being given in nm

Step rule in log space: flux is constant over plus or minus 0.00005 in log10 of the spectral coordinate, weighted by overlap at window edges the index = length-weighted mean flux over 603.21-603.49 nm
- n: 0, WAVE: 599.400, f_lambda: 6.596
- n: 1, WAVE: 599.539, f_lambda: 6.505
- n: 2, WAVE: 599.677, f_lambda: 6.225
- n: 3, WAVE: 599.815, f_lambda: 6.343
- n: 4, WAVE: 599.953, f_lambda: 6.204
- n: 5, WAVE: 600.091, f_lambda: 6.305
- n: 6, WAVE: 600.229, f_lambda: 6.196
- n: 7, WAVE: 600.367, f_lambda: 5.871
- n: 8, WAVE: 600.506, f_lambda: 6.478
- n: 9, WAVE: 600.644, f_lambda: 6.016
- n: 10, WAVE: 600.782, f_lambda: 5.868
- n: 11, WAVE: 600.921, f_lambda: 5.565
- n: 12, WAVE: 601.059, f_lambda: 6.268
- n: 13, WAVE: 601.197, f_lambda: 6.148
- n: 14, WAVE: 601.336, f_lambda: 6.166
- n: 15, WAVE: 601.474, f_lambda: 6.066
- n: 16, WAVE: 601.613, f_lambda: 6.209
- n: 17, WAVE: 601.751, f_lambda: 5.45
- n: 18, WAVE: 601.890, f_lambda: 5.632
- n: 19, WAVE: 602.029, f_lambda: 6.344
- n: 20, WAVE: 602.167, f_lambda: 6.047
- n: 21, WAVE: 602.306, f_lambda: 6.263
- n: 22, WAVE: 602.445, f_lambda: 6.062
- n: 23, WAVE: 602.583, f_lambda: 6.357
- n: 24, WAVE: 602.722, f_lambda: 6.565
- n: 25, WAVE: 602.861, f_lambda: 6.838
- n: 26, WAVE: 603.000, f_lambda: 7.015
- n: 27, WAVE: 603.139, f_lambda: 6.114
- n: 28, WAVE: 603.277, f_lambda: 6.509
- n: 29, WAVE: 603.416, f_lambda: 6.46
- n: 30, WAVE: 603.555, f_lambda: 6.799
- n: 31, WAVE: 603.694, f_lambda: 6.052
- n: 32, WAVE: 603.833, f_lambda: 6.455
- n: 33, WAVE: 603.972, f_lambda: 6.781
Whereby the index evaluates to 6.49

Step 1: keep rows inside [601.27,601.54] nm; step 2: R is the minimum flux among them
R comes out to 6.066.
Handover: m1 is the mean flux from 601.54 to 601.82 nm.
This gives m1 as 5.83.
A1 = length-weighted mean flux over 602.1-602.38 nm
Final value 6.14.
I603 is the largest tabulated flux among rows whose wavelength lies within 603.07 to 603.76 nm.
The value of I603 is 6.799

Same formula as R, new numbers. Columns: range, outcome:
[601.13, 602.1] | 5.45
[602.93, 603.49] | 6.114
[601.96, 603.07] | 6.047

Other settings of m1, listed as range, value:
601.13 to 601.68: 6.14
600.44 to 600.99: 5.98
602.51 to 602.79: 6.47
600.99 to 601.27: 6.21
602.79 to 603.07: 6.91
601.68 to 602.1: 5.82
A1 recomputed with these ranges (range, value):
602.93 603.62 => 6.58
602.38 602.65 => 6.23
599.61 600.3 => 6.26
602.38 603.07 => 6.57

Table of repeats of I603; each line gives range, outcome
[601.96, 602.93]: 6.838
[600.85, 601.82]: 6.268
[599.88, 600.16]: 6.305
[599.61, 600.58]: 6.478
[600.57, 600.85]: 6.016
